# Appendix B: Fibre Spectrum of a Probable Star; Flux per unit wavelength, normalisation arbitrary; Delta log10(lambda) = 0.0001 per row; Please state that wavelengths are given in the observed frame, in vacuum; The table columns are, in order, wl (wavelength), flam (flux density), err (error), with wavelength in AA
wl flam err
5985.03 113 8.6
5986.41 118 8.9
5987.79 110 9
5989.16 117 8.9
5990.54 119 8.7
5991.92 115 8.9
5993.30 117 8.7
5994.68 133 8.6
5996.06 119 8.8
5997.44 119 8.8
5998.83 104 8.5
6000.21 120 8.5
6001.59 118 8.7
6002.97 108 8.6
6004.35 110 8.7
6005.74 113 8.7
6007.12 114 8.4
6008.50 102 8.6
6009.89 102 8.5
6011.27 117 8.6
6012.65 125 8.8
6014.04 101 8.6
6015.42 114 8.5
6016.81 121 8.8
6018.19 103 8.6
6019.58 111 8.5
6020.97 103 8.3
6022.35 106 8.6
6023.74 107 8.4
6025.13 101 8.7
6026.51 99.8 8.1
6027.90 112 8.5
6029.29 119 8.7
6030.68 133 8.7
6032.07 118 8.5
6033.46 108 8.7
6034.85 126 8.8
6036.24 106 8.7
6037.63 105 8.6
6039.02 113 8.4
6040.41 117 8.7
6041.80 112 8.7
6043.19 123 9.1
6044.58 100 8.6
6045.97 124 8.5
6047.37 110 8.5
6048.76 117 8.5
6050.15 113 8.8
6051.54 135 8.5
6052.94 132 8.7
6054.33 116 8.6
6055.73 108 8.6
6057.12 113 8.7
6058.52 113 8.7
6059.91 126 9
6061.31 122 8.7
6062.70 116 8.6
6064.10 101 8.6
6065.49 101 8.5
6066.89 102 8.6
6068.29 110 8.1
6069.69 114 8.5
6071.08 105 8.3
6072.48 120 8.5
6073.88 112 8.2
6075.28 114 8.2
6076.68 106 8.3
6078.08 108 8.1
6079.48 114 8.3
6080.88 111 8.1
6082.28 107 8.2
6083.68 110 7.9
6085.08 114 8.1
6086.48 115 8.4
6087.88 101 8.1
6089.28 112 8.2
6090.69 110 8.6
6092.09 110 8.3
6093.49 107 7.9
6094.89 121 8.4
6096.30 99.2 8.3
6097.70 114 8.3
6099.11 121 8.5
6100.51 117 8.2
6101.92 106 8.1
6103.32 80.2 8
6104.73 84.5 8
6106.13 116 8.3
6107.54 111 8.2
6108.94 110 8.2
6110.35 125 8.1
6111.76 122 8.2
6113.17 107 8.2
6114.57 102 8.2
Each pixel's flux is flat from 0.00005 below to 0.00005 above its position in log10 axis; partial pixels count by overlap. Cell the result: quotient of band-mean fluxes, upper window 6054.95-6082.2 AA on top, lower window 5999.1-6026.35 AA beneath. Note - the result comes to 1.01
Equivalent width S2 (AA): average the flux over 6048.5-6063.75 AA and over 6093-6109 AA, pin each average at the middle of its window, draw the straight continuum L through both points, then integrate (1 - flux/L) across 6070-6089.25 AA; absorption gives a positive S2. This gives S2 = 0.4 AA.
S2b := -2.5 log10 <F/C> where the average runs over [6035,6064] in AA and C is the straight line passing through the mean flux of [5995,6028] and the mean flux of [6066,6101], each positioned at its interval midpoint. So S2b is -0.05 mag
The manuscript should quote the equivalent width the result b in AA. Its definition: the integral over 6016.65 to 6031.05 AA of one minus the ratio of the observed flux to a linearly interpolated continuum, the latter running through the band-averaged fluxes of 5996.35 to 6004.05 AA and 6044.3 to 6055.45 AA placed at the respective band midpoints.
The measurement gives 0.8 AA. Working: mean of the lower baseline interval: 114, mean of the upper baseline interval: 119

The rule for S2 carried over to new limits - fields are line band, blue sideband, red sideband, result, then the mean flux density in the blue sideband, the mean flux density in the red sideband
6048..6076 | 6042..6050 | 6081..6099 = -0.35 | 115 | 110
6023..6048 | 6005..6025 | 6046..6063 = 0.29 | 110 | 119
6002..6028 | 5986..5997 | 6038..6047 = 1.71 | 119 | 114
